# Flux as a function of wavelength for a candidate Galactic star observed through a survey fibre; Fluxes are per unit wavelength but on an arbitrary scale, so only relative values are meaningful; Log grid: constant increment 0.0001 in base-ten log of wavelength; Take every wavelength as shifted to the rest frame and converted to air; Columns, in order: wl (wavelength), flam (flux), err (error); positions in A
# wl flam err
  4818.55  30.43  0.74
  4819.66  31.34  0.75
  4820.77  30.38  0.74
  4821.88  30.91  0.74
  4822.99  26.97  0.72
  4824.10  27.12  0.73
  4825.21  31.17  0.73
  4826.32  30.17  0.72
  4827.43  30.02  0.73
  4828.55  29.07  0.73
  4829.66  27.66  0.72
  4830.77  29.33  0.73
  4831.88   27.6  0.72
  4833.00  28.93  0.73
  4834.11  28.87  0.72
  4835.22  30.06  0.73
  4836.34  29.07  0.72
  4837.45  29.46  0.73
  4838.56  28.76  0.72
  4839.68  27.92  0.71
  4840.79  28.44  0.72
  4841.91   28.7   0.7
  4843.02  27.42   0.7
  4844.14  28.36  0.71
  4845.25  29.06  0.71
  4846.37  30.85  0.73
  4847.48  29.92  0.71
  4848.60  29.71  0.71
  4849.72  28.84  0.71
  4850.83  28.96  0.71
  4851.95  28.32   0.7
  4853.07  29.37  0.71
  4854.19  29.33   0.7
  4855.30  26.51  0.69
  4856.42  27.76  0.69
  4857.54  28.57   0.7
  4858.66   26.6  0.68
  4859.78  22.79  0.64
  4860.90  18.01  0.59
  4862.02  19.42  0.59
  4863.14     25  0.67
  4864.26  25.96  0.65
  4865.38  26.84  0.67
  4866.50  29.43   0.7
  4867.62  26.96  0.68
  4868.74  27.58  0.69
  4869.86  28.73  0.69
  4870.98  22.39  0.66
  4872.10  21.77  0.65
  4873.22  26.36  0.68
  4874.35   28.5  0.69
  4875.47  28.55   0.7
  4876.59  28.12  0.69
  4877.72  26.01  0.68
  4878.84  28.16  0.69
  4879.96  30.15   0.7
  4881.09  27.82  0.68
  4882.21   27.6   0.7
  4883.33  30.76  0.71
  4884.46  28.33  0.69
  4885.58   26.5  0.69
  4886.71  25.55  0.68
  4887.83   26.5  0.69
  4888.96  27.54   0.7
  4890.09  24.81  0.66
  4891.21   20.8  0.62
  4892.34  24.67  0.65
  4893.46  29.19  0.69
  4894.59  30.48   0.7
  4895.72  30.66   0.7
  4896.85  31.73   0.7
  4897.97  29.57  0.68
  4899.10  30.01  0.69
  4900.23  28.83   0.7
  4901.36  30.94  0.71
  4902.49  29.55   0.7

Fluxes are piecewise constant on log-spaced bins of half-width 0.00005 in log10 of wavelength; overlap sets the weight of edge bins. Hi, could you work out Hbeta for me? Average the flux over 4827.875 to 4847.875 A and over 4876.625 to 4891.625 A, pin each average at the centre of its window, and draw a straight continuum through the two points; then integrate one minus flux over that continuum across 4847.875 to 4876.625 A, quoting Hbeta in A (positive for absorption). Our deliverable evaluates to 1.4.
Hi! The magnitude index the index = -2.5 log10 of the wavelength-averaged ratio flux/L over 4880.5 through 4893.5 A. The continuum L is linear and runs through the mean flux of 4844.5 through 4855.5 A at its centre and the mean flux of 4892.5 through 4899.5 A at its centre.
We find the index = 0.125 mag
